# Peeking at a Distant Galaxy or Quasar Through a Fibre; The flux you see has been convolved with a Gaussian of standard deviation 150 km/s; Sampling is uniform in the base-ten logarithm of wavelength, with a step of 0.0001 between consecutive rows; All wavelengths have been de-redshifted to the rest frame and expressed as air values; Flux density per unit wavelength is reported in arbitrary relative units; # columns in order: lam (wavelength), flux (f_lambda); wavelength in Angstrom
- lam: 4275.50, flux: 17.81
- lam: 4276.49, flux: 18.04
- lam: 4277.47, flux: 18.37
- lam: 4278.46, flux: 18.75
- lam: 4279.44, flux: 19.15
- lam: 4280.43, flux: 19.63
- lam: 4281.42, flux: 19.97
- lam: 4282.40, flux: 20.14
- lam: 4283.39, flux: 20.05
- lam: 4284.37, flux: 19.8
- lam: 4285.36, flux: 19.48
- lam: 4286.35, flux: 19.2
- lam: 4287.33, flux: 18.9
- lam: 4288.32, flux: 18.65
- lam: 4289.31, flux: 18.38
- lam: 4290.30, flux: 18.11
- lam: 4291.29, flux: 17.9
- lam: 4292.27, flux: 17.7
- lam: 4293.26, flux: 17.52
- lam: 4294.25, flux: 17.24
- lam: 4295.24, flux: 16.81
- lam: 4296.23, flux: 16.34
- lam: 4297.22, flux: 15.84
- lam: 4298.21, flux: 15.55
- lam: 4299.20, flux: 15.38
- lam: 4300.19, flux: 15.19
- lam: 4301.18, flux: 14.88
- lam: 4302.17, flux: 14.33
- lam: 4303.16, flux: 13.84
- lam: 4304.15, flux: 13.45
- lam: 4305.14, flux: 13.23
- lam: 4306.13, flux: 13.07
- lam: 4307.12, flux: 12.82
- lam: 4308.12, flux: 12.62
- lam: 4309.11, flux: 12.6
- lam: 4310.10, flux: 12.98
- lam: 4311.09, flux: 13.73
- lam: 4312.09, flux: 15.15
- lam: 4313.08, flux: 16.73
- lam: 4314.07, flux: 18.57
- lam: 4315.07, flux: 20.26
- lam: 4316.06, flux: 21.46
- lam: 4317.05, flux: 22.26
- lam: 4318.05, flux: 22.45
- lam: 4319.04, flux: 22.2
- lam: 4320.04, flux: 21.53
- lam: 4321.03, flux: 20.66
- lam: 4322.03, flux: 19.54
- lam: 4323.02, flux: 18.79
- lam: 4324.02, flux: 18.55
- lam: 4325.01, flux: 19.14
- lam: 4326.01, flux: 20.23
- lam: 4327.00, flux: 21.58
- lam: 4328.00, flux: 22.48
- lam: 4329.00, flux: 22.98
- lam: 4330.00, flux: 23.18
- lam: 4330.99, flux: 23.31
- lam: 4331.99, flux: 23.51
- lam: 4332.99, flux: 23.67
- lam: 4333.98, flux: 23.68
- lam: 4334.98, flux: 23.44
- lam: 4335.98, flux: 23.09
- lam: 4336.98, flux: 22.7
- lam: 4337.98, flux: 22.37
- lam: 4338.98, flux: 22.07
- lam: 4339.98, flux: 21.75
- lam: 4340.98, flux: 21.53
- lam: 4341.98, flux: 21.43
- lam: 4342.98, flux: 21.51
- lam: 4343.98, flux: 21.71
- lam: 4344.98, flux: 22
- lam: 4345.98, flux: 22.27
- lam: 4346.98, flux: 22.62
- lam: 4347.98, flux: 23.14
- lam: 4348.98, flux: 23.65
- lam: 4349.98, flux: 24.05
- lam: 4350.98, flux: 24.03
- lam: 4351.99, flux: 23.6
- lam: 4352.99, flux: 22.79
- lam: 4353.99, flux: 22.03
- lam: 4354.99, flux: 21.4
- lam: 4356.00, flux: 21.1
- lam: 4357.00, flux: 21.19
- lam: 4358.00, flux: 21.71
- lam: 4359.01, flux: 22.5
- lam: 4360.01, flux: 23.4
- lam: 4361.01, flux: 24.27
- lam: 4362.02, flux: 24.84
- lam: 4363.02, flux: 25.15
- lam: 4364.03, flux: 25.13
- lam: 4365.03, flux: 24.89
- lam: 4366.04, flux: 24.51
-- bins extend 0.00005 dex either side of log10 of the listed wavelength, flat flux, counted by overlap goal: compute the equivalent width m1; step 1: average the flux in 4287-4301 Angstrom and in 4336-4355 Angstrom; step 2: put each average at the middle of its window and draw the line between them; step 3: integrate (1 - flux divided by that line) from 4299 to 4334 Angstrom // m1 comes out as 2.3 Angstrom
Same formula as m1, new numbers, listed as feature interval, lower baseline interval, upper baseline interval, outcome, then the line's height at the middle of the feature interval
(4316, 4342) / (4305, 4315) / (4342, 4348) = -4.7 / 18.6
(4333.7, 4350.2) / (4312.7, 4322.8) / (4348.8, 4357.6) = -0.4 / 22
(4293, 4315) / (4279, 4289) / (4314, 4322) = 5.9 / 20.5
